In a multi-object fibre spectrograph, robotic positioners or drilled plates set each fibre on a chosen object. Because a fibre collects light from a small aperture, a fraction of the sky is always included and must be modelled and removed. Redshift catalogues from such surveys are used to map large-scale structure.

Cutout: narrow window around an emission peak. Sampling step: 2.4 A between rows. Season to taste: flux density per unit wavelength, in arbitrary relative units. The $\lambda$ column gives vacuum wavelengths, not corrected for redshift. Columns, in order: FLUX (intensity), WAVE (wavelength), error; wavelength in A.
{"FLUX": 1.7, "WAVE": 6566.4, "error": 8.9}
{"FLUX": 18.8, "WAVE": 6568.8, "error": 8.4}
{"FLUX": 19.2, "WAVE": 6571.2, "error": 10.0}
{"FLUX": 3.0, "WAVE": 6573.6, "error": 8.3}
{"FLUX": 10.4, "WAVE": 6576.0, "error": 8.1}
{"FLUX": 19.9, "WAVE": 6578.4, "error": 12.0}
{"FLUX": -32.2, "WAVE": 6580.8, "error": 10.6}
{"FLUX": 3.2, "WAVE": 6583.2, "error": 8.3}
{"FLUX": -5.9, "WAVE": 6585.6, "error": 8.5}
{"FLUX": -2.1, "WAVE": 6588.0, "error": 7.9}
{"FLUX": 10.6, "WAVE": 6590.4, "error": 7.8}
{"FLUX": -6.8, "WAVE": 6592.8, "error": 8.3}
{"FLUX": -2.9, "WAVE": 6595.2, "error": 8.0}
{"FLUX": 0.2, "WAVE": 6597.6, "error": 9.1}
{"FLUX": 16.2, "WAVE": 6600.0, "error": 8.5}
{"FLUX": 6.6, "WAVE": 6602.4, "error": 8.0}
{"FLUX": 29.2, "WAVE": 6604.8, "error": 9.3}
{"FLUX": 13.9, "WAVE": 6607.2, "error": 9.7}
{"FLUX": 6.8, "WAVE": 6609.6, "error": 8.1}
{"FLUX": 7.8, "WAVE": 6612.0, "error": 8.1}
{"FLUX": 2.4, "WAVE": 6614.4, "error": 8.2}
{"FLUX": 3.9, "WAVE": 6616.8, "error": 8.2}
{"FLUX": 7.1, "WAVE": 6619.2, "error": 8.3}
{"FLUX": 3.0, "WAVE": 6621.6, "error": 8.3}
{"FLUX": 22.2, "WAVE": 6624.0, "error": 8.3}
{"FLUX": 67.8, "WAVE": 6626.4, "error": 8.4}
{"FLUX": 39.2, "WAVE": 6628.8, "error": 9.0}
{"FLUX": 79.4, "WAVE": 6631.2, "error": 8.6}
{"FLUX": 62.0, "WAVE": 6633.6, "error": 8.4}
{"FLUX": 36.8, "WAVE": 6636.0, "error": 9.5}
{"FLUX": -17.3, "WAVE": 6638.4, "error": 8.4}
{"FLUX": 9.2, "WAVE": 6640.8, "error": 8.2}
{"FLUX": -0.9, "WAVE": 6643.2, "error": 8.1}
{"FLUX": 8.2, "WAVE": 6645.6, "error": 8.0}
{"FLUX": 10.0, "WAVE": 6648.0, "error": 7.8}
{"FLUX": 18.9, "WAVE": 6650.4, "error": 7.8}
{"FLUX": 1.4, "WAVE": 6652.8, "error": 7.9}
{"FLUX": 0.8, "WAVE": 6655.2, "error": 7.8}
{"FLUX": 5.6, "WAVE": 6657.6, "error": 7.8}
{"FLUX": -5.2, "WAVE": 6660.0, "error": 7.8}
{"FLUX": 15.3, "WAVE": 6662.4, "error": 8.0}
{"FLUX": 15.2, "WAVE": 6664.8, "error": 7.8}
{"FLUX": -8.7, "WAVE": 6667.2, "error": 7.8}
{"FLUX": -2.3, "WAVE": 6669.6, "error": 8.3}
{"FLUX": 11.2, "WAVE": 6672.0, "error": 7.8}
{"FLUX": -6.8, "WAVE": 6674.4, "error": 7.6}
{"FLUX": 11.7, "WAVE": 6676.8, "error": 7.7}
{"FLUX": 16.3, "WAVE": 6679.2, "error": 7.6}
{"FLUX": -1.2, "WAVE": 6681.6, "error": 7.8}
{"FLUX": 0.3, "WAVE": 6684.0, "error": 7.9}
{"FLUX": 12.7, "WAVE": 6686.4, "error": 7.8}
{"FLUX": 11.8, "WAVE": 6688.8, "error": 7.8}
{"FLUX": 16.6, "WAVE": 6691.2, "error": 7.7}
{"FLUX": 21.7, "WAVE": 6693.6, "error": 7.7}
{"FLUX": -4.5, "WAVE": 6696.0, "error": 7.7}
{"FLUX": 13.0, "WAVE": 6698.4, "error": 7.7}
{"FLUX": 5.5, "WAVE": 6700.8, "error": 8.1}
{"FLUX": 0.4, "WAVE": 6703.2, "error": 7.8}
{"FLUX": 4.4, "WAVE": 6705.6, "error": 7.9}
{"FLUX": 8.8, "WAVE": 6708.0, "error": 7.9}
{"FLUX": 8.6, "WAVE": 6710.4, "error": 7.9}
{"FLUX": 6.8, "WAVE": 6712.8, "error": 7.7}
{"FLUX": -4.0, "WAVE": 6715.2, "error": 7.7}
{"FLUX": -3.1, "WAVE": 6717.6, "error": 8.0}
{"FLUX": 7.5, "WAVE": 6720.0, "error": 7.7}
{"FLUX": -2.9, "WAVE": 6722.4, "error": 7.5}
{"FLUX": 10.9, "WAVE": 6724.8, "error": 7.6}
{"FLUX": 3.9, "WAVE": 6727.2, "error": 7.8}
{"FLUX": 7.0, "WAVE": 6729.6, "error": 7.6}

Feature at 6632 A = [O II]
